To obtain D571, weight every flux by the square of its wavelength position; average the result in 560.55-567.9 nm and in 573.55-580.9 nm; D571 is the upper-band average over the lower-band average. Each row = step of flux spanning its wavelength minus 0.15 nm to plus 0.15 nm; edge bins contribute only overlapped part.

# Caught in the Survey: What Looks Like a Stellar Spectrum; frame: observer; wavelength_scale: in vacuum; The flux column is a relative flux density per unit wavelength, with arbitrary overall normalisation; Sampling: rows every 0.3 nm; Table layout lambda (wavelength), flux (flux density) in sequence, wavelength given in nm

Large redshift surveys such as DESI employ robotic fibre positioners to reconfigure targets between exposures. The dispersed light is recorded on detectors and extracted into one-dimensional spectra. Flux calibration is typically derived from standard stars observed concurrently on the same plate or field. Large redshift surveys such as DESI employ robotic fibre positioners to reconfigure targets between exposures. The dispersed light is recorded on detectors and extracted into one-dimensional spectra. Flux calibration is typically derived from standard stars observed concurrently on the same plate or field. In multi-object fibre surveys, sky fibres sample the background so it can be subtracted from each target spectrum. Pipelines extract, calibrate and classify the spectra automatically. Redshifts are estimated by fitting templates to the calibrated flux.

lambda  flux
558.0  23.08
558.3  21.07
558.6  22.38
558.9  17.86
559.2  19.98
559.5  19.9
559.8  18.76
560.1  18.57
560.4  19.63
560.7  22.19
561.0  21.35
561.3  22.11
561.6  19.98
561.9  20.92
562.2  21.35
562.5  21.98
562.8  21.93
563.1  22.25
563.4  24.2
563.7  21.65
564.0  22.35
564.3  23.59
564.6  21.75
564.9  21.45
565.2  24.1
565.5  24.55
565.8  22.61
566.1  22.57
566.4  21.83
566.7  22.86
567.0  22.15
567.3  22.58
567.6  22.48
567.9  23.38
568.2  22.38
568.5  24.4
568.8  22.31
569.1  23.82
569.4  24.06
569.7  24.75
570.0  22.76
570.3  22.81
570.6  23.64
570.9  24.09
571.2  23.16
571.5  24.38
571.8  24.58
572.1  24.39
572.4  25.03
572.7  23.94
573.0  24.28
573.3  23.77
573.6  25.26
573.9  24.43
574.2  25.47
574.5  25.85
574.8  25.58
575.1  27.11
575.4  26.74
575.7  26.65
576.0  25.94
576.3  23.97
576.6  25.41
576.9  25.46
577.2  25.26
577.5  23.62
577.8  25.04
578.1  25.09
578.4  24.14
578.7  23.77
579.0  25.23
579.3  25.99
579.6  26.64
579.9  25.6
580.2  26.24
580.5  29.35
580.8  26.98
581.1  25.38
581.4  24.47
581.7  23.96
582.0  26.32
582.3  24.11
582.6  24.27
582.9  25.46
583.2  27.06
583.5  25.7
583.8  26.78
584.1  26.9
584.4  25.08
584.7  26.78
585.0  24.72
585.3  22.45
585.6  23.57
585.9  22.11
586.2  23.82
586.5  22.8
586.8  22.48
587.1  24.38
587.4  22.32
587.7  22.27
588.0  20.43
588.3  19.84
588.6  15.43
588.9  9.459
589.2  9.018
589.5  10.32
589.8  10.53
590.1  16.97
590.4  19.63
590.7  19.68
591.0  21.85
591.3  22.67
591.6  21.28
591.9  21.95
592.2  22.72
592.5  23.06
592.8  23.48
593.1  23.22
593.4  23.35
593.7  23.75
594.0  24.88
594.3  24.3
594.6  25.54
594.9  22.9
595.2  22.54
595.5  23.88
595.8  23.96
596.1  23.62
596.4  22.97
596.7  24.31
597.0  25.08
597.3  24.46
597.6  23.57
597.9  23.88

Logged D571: 1.2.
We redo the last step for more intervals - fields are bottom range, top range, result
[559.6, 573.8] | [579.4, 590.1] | 1.06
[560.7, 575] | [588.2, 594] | 0.89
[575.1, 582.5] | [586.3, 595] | 0.83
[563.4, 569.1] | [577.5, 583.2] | 1.17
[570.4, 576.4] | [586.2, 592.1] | 0.80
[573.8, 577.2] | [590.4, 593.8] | 0.92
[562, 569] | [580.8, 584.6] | 1.20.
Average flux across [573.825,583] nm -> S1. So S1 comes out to 25.5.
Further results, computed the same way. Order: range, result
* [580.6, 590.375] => 22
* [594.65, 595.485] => 23.2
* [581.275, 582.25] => 24.8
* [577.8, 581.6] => 25.7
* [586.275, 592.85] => 19.2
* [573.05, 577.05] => 25.5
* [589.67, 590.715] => 16.4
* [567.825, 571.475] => 23.5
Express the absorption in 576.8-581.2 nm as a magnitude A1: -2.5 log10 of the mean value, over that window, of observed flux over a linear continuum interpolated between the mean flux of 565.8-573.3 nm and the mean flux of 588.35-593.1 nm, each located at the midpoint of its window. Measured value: -0.21 mag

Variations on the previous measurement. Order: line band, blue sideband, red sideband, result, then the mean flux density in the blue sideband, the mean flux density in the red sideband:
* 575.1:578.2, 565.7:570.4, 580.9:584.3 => -0.04 mag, 23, 25.5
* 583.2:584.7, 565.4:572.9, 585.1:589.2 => -0.24 mag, 23.4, 20.5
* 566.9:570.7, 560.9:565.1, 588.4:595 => -0.08 mag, 22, 19.8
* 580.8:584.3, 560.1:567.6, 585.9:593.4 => -0.25 mag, 22.1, 19.7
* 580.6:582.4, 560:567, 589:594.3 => -0.22 mag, 22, 19.9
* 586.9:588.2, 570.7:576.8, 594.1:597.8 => 0.10 mag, 25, 23.9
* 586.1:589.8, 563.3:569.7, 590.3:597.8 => 0.26 mag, 22.9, 23.2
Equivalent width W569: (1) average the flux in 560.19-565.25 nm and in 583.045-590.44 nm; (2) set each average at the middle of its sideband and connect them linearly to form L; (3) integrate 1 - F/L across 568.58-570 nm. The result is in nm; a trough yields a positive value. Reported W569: -0.138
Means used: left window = 21.8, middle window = 23.7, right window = 20.9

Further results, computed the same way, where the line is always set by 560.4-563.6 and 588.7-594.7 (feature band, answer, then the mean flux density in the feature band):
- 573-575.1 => -0.422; 25.2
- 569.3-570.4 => -0.124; 23.6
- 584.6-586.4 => -0.320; 23.8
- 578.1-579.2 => -0.208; 24.6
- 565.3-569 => -0.257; 22.9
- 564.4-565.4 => -0.049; 22.6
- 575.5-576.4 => -0.210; 25.7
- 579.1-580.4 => -0.356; 26.2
